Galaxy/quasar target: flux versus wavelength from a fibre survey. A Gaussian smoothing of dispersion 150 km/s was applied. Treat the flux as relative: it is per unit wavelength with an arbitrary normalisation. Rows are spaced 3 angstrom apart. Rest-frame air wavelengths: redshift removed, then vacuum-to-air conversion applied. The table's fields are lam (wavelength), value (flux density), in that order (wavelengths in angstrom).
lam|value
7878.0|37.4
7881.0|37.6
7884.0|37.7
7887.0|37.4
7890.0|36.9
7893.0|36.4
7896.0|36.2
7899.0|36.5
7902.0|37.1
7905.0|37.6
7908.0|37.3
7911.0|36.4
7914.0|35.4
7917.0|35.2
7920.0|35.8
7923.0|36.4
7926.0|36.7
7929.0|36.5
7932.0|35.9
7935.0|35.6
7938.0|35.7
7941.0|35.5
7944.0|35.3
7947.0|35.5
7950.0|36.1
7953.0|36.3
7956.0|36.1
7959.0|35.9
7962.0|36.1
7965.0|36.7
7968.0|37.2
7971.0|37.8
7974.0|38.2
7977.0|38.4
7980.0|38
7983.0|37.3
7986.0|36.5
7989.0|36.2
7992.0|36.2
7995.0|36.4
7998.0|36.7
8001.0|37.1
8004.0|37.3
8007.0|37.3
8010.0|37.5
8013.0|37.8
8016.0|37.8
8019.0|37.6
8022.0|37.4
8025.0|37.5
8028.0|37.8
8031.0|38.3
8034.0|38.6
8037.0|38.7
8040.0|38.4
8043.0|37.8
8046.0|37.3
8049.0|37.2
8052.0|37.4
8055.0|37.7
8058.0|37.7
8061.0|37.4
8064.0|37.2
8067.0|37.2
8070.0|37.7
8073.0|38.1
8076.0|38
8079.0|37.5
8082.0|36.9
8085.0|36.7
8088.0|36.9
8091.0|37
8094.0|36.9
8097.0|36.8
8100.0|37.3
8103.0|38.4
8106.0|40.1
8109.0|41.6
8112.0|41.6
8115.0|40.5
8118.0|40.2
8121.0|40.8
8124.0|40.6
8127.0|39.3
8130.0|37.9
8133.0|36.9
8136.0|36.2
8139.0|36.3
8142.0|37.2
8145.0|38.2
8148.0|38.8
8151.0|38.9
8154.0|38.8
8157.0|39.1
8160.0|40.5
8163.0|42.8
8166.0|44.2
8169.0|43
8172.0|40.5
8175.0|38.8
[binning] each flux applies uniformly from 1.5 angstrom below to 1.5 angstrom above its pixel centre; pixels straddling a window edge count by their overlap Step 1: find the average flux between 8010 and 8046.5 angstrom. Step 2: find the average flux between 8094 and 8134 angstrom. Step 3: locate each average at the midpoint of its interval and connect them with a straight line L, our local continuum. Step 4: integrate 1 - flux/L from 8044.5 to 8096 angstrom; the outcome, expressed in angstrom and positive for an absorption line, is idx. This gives 1.7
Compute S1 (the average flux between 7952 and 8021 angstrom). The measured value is 37.1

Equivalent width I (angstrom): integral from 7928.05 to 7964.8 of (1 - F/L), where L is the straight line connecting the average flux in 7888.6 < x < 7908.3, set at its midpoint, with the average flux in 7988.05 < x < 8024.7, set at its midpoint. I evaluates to 1.1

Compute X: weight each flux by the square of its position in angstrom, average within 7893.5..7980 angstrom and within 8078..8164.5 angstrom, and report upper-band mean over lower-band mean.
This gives 1.1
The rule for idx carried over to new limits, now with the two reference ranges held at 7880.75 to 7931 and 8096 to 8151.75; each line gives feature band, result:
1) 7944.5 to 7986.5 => 0.4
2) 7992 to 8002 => 0.2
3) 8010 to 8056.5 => 0.1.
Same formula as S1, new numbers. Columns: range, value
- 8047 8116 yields 38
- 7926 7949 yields 35.8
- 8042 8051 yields 37.4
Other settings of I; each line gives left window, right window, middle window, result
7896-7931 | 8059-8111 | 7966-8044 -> -0.78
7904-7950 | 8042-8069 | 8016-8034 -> -0.34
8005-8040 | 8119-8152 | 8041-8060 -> 0.22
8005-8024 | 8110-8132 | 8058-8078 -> 0.63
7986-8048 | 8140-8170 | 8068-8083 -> 0.35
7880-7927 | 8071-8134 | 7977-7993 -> 0.19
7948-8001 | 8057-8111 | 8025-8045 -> -0.45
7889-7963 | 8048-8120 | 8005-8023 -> -0.15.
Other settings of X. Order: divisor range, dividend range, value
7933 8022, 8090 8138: 1.09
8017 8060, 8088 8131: 1.05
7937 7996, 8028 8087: 1.05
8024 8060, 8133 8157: 1.02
